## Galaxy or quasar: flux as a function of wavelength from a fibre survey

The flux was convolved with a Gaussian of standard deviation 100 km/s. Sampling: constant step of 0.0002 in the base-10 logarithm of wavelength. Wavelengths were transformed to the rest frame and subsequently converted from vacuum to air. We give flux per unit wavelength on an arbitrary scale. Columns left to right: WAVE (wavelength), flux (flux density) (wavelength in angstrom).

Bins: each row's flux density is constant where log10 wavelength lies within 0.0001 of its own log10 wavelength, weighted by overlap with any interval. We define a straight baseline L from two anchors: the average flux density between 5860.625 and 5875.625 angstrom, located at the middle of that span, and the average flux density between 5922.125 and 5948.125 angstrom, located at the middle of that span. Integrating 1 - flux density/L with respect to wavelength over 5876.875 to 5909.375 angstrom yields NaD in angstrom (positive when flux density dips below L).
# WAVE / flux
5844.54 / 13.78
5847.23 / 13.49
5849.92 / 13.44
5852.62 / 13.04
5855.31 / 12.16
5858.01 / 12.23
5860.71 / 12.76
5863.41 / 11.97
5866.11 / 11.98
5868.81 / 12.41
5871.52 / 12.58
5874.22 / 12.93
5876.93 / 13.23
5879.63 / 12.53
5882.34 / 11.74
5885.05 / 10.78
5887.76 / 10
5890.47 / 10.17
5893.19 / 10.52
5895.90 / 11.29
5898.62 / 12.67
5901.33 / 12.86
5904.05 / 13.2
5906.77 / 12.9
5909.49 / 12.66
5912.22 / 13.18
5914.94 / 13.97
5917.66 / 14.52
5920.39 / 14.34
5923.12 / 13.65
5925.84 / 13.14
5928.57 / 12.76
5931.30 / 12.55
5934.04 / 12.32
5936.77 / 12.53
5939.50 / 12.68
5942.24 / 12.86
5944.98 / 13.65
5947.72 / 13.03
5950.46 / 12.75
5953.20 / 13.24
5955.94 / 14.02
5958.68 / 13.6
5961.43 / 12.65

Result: 2.1 angstrom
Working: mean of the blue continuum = 12.4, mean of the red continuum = 12.9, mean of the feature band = 11.8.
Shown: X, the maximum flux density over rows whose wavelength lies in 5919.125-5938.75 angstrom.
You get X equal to 14.34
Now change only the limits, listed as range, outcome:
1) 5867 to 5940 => 14.52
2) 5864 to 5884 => 13.23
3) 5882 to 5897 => 11.74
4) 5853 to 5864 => 12.76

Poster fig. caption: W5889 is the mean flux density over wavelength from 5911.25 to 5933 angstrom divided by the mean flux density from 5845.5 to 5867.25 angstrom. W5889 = 1.07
